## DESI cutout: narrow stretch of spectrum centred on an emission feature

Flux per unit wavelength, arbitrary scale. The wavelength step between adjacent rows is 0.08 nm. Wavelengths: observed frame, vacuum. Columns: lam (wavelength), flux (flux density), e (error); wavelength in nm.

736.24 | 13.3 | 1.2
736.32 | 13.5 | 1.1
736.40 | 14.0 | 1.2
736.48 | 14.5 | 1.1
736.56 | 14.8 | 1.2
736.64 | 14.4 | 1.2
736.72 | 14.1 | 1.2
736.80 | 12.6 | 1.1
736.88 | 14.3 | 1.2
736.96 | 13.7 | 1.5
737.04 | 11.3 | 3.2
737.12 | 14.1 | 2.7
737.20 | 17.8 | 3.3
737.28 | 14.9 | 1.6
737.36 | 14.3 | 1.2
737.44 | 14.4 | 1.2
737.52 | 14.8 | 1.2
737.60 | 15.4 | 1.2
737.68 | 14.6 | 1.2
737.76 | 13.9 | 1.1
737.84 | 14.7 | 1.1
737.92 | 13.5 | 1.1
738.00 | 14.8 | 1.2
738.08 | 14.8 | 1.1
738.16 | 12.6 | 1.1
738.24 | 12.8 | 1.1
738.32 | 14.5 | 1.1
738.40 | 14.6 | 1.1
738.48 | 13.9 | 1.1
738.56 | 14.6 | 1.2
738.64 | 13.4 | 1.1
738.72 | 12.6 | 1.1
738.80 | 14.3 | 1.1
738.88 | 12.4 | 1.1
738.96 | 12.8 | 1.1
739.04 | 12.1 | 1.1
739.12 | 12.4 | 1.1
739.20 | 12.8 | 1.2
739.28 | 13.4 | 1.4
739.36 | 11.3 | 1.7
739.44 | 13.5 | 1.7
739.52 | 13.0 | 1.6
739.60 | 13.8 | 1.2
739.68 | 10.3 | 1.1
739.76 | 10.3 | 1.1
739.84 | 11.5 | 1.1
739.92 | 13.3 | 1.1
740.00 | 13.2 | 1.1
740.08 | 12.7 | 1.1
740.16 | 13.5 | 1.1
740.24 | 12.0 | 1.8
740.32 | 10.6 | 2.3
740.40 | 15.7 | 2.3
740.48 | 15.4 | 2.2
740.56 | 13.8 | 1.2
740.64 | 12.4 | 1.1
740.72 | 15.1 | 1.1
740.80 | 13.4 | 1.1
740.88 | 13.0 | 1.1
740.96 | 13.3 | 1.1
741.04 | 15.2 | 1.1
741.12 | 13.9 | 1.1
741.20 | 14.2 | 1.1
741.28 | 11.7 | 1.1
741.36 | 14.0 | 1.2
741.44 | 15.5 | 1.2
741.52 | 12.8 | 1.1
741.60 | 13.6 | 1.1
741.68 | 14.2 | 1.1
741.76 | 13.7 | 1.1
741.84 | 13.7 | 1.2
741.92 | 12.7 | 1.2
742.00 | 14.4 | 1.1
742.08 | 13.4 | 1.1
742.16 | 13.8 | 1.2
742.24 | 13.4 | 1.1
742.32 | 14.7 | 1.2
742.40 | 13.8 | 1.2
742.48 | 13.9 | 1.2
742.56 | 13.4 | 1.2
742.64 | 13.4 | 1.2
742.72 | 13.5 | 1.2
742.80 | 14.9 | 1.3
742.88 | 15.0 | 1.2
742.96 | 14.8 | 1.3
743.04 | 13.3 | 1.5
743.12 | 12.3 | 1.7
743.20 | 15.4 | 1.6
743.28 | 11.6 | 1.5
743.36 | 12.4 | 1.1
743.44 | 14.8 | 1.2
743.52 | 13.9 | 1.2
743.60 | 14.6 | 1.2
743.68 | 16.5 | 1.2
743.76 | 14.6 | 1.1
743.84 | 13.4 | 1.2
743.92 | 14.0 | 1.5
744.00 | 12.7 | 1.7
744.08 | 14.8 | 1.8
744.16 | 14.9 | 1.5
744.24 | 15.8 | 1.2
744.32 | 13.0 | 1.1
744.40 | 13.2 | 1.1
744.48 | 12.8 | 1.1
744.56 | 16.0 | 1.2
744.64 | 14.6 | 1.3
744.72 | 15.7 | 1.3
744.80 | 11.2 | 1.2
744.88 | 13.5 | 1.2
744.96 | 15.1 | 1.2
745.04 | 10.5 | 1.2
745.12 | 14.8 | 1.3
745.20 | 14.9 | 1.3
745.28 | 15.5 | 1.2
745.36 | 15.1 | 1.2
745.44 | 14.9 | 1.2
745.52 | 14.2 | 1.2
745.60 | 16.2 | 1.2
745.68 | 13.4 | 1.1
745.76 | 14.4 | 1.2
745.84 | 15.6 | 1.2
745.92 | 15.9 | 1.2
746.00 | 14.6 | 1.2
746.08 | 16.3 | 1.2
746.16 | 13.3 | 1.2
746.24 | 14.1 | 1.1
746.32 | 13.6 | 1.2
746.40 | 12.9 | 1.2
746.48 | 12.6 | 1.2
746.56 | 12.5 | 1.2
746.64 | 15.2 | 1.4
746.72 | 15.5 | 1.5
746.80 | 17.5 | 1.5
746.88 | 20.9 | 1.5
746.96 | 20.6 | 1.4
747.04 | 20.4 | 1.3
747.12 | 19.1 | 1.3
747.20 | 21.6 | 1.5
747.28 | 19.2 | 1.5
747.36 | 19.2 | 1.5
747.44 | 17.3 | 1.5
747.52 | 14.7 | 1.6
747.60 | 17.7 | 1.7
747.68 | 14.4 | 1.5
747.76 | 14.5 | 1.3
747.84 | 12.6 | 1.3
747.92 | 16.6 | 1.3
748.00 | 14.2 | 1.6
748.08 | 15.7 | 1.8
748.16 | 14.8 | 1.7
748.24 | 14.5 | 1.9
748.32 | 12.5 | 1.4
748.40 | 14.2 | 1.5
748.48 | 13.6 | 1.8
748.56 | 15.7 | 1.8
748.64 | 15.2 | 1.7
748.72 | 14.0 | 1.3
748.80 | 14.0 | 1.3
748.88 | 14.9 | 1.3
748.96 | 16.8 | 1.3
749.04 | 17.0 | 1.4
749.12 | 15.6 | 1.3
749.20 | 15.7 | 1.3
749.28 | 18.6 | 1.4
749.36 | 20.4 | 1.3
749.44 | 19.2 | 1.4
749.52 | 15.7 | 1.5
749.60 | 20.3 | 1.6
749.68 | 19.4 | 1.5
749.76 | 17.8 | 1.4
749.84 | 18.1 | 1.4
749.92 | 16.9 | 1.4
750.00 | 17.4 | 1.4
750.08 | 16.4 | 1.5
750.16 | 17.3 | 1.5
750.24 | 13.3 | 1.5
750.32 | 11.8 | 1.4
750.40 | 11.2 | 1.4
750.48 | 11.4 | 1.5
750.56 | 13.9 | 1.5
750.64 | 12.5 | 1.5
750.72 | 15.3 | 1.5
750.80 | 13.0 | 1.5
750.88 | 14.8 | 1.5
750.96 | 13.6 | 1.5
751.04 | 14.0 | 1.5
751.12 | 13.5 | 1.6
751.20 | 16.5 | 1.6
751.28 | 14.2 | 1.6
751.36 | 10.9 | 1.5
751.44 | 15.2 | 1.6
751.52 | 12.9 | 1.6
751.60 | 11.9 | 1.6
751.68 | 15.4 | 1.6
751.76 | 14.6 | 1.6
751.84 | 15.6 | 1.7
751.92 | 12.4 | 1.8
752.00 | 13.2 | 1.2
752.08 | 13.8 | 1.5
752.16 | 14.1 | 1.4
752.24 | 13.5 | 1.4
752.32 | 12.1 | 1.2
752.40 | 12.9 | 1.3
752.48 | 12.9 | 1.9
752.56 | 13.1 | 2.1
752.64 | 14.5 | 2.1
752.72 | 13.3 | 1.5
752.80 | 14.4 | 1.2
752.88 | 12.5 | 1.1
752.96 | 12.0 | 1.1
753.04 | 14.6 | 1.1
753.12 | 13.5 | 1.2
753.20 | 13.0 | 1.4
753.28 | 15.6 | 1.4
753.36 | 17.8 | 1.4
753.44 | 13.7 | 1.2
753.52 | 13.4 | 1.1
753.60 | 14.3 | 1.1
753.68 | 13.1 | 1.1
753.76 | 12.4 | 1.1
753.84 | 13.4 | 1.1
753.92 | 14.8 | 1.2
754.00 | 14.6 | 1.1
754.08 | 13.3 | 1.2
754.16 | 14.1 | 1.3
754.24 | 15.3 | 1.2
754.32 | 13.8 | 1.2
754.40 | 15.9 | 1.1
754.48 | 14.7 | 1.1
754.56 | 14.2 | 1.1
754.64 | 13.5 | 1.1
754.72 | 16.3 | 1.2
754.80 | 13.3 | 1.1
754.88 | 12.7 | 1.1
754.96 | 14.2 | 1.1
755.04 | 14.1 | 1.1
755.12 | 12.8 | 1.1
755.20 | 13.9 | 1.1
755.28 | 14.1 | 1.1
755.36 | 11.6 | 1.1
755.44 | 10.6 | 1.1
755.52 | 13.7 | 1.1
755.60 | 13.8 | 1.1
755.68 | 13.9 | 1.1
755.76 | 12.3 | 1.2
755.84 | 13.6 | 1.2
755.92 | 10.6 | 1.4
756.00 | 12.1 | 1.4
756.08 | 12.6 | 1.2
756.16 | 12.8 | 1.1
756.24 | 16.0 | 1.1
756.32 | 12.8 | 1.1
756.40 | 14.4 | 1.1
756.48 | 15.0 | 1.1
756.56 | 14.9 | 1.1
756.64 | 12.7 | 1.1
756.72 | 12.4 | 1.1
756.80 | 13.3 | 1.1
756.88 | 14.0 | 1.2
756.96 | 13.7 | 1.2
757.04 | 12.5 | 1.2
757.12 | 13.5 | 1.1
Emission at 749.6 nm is [N II]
